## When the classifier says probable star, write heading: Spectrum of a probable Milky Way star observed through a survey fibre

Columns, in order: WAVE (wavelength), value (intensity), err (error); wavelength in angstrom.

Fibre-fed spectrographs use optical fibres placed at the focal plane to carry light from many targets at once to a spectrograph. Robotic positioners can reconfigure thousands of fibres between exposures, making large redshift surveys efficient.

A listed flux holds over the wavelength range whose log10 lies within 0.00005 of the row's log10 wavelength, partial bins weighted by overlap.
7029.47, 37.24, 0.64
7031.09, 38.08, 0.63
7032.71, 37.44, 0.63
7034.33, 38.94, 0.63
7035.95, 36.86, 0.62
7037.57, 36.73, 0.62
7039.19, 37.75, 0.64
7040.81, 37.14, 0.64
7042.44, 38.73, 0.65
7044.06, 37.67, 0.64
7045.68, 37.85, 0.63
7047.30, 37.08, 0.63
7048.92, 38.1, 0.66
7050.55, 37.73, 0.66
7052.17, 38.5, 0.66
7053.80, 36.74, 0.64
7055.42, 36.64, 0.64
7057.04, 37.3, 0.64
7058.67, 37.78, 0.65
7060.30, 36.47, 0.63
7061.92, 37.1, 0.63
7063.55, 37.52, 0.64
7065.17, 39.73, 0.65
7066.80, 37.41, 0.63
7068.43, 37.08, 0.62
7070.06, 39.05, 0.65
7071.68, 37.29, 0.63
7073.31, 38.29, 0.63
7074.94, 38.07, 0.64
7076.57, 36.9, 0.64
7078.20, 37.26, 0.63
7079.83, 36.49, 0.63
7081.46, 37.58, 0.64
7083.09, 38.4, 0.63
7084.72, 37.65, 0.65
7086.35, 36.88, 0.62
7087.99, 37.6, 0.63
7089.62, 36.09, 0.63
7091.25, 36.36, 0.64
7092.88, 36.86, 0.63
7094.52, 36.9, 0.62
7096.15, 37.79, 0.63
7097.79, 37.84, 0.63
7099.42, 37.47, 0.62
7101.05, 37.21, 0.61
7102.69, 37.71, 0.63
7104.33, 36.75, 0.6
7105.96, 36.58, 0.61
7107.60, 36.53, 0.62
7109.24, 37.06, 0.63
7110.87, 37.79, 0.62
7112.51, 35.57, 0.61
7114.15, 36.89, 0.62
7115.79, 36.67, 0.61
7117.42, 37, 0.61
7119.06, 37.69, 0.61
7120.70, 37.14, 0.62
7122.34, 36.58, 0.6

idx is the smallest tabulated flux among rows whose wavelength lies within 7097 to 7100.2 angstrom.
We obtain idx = 37.47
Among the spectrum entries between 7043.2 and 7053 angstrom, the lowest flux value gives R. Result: 37.08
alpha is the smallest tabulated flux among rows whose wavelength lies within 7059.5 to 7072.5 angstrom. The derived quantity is 36.47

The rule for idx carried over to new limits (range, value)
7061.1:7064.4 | 37.1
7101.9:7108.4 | 36.53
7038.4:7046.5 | 37.14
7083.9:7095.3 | 36.09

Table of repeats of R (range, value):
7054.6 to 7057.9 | 36.64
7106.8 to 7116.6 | 35.57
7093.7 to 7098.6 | 36.9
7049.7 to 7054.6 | 36.74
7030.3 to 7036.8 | 36.86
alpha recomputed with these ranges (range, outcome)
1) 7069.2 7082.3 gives 36.49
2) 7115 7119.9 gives 36.67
